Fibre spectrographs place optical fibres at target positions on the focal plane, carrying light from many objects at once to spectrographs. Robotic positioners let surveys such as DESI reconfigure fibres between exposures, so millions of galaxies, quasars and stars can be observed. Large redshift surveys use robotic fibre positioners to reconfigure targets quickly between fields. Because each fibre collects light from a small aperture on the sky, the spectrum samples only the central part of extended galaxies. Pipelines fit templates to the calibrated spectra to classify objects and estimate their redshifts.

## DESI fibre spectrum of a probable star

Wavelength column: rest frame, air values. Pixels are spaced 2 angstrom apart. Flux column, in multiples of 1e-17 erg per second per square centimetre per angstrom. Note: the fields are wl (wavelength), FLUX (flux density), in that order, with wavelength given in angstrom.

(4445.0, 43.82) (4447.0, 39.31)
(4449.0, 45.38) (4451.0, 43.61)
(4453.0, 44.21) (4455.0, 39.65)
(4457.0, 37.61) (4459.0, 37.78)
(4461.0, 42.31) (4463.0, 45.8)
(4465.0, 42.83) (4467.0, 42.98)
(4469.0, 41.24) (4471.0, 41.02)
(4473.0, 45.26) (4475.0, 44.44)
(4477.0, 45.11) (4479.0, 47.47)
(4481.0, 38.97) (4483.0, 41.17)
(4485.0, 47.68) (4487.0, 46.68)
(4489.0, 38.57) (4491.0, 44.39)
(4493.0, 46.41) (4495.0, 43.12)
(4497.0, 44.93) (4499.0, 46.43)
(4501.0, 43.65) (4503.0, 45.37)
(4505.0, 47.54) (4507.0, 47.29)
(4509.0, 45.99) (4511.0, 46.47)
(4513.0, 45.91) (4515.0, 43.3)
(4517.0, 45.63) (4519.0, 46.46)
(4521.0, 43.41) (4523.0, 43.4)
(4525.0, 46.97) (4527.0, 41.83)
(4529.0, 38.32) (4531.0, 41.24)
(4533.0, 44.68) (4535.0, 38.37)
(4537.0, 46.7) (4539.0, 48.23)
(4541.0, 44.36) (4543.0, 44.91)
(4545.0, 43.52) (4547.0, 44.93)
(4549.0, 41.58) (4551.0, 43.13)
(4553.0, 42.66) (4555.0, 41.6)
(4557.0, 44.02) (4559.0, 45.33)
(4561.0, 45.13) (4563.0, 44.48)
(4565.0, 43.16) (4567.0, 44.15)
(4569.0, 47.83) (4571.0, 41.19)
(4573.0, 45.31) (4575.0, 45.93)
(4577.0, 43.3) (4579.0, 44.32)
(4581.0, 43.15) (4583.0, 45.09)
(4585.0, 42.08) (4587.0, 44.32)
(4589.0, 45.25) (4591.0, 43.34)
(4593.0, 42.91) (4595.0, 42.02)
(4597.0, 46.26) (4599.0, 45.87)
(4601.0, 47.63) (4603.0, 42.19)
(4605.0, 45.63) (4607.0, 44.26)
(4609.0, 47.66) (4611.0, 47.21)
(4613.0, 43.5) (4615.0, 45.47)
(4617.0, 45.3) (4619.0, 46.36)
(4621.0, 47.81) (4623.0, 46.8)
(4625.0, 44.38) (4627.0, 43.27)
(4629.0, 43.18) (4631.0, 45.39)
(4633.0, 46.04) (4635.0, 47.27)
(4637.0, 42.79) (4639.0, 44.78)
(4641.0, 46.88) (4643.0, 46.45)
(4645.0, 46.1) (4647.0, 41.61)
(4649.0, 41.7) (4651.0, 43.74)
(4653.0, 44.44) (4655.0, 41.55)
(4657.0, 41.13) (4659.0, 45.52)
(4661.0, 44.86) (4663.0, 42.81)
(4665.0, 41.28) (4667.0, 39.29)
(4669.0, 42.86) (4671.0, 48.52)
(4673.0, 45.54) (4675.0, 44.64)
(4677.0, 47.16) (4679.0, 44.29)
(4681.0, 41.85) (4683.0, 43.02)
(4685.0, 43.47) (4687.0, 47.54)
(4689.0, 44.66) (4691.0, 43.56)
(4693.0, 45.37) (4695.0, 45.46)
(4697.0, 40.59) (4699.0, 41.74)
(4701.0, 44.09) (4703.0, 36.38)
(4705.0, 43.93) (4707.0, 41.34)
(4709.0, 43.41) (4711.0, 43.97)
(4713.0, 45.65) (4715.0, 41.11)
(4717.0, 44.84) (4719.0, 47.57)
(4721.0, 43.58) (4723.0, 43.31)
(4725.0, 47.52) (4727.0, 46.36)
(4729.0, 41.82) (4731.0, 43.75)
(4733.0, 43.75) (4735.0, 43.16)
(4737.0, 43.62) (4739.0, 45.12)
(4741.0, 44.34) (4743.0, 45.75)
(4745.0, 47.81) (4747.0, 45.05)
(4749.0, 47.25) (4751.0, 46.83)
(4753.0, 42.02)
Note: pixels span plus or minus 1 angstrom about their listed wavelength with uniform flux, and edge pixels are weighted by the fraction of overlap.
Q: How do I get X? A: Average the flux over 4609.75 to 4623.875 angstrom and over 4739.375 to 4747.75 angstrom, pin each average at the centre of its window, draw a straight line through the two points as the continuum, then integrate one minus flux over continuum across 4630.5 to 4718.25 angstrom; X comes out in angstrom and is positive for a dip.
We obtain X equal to 4.0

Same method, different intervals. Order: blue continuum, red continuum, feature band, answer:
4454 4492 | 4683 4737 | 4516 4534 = -0.3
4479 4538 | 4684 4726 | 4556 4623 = -1.2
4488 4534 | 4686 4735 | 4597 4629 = -1.0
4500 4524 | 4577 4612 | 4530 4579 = 1.1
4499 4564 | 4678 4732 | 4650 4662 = 0.1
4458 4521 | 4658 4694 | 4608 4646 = -1.2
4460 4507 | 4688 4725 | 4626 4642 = -0.5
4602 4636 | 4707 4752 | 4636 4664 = 0.8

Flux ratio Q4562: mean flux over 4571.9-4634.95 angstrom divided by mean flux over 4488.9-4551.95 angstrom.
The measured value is 1.01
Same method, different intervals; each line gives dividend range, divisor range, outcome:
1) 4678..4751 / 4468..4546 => 1.00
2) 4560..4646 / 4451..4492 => 1.05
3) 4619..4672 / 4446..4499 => 1.03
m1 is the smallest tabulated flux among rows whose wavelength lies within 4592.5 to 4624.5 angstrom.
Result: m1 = 42.02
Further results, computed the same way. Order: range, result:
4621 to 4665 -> 41.13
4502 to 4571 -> 38.32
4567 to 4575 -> 41.19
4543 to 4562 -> 41.58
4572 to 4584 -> 43.15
